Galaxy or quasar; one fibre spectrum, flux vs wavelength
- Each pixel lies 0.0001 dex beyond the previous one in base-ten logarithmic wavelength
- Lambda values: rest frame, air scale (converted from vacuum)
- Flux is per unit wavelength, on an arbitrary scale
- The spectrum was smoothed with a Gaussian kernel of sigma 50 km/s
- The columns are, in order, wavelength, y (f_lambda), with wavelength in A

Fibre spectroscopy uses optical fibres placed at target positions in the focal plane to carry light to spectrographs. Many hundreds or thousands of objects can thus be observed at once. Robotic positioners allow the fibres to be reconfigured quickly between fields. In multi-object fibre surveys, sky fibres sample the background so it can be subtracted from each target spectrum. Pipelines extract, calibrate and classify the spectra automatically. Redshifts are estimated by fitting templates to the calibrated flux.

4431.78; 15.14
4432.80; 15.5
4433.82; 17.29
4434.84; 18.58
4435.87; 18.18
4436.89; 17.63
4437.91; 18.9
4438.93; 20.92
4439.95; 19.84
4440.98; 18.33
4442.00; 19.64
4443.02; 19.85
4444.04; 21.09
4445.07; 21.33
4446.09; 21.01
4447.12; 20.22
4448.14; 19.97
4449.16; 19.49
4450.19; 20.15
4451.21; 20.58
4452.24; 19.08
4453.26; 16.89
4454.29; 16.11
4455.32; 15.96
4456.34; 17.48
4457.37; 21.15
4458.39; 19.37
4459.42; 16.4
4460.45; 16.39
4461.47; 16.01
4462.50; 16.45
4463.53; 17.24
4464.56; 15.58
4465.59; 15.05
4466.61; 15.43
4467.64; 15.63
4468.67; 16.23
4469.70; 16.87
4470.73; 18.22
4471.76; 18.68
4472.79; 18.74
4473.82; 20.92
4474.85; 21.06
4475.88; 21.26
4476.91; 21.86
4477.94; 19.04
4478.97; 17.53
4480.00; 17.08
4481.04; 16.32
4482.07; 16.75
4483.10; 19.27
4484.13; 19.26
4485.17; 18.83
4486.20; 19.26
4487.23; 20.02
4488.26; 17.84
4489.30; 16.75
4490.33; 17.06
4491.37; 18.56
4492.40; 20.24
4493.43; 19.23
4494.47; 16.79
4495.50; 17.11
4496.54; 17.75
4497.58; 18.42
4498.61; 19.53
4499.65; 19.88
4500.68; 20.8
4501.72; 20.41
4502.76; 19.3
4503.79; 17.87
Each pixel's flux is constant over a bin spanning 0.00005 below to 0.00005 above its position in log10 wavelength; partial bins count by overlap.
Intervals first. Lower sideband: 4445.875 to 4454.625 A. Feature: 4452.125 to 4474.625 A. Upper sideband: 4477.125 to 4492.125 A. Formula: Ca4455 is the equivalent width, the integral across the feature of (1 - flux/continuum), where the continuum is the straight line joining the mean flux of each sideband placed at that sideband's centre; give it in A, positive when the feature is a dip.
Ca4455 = 1.9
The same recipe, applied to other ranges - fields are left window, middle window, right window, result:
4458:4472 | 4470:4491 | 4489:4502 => -1.35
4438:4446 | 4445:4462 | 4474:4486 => 1.02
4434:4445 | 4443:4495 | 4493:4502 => 1.90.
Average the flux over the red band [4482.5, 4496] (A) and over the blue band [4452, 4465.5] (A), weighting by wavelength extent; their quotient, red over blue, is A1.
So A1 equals 1.1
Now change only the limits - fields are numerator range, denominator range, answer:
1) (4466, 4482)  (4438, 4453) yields 0.91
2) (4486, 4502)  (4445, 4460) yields 0.99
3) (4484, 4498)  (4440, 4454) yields 0.93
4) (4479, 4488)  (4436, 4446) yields 0.93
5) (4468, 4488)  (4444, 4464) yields 1.01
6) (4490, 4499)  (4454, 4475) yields 1.06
